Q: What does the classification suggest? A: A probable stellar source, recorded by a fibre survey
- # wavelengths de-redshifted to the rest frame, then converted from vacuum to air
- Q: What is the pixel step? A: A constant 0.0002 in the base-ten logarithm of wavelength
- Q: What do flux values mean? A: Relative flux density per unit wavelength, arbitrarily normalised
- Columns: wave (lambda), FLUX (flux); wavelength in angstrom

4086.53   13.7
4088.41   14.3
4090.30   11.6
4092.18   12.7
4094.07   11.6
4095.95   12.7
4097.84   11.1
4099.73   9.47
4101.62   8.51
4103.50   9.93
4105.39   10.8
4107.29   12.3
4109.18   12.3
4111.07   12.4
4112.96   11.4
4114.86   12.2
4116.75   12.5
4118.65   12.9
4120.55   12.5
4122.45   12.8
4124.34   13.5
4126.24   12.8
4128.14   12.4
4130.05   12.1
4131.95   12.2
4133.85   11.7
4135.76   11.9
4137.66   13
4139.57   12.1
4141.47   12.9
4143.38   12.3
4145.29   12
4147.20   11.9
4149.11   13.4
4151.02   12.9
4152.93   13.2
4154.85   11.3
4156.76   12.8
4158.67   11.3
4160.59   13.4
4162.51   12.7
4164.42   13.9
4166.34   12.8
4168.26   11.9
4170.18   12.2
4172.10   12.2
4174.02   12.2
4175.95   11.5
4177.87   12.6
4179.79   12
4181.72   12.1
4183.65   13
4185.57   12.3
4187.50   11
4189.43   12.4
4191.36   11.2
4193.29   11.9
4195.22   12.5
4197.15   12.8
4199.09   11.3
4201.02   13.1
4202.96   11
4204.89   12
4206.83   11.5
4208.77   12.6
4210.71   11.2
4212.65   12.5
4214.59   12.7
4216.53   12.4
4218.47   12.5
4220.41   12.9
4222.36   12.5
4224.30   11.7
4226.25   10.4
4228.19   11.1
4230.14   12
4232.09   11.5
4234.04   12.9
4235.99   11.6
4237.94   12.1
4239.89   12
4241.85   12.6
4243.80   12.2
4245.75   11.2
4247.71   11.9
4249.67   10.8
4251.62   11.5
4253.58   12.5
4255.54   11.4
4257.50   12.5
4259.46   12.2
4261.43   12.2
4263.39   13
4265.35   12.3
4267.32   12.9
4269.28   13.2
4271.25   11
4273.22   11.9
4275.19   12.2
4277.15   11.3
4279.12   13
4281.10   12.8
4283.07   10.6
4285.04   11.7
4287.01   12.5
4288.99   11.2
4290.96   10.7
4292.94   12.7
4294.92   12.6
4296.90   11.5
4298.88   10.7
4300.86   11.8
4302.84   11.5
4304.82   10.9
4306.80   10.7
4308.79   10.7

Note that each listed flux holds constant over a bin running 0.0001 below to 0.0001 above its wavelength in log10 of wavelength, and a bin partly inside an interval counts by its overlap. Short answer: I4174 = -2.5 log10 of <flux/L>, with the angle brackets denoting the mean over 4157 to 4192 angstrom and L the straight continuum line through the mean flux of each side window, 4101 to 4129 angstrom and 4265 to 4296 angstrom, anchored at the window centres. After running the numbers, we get -0.025 mag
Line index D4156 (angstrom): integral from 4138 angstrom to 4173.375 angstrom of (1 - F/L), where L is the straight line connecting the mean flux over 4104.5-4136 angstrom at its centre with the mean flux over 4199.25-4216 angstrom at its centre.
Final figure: -1.0 angstrom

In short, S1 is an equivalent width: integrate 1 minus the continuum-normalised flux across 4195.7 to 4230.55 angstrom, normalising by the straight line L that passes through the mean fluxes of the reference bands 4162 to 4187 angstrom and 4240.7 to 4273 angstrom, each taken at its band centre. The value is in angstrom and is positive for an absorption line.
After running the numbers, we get 0.64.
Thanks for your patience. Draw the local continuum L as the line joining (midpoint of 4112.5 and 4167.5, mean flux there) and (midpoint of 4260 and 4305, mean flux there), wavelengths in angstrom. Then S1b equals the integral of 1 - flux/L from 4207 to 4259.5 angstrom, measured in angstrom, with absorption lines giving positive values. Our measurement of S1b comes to 0.8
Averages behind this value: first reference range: 12.5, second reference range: 11.9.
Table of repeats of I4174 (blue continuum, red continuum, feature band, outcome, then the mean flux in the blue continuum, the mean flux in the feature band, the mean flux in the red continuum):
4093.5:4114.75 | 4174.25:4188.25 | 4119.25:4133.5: -0.10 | 11.2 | 12.6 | 12.1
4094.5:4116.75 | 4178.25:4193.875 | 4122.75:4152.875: -0.09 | 11.3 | 12.5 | 12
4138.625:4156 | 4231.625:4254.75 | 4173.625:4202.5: 0.01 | 12.5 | 12.1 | 11.9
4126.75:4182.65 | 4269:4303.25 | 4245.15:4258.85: 0.02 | 12.4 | 11.7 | 11.8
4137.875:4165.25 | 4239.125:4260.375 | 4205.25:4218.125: 0.00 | 12.6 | 12.2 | 11.9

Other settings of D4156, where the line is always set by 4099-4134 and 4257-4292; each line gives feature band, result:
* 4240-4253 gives 0.3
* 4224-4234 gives 0.4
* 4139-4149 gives -0.4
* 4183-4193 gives 0.0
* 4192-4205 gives -0.1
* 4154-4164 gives -0.4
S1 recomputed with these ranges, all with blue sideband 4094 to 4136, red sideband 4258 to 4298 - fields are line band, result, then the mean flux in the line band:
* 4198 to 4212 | 0.15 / 11.8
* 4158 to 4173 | -0.84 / 12.6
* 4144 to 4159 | -0.64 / 12.4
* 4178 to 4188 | -0.20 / 12.2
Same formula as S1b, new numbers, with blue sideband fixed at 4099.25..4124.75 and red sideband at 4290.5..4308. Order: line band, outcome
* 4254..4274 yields -1.3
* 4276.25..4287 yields -0.4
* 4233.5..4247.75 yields -0.6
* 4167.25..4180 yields -0.5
